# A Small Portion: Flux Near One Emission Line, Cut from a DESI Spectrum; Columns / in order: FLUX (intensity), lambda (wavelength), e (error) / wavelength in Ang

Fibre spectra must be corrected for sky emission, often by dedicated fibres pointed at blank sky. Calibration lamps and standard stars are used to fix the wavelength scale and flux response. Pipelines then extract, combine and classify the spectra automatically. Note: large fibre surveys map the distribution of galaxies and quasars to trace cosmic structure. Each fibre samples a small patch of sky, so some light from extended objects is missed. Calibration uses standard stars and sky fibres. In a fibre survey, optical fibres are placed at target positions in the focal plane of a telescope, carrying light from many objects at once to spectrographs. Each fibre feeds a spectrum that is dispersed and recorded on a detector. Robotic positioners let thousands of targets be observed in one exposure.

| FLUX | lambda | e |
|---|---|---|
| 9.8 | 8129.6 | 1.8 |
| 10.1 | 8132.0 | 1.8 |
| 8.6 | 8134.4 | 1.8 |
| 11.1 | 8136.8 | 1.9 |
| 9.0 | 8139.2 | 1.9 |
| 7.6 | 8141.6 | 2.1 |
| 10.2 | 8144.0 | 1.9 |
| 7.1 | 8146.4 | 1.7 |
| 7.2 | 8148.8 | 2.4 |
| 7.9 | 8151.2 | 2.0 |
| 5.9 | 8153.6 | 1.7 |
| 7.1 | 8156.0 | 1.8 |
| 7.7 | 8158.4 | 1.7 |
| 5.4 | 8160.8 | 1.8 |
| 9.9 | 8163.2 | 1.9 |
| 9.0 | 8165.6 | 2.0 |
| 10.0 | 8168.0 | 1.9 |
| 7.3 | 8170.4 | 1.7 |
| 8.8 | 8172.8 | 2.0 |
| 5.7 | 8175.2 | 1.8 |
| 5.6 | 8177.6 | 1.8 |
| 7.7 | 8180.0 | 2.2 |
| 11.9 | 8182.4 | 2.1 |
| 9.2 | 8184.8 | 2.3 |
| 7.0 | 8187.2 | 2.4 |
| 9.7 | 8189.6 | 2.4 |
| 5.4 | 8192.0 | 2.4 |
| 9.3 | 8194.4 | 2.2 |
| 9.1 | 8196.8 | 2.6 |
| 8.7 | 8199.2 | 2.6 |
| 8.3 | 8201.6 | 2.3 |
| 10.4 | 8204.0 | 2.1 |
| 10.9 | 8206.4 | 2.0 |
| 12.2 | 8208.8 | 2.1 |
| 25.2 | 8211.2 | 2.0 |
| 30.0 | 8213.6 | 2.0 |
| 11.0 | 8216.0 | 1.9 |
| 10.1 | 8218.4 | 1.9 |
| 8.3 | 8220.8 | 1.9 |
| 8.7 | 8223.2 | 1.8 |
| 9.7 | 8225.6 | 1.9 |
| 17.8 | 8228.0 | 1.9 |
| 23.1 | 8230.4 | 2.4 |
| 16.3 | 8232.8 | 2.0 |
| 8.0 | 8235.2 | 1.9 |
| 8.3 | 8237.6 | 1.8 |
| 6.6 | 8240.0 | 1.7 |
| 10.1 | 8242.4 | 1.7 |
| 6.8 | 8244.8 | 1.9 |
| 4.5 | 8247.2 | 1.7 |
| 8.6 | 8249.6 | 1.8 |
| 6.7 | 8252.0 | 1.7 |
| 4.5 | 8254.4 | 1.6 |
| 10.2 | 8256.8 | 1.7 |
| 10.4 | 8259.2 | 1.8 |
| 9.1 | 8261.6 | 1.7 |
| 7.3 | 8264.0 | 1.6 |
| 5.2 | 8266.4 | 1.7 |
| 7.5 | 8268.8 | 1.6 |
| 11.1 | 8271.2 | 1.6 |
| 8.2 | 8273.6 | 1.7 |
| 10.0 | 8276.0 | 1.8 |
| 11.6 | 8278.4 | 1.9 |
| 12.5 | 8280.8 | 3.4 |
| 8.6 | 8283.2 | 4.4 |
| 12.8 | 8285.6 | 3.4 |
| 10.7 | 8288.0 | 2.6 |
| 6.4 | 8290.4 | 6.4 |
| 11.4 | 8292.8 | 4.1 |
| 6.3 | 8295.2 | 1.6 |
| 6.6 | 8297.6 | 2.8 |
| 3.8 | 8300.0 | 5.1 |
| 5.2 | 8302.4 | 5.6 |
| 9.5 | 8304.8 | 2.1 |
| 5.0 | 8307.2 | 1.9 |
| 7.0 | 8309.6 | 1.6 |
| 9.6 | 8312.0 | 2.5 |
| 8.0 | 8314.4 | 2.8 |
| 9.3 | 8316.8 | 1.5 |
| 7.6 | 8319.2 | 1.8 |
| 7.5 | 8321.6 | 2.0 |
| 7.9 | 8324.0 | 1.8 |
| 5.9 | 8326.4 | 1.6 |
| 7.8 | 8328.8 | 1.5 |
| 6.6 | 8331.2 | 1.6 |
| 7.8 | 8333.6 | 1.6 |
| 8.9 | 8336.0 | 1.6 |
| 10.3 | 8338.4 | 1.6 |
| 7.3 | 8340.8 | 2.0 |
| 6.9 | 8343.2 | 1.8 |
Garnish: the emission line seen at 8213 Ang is [S II] 6716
